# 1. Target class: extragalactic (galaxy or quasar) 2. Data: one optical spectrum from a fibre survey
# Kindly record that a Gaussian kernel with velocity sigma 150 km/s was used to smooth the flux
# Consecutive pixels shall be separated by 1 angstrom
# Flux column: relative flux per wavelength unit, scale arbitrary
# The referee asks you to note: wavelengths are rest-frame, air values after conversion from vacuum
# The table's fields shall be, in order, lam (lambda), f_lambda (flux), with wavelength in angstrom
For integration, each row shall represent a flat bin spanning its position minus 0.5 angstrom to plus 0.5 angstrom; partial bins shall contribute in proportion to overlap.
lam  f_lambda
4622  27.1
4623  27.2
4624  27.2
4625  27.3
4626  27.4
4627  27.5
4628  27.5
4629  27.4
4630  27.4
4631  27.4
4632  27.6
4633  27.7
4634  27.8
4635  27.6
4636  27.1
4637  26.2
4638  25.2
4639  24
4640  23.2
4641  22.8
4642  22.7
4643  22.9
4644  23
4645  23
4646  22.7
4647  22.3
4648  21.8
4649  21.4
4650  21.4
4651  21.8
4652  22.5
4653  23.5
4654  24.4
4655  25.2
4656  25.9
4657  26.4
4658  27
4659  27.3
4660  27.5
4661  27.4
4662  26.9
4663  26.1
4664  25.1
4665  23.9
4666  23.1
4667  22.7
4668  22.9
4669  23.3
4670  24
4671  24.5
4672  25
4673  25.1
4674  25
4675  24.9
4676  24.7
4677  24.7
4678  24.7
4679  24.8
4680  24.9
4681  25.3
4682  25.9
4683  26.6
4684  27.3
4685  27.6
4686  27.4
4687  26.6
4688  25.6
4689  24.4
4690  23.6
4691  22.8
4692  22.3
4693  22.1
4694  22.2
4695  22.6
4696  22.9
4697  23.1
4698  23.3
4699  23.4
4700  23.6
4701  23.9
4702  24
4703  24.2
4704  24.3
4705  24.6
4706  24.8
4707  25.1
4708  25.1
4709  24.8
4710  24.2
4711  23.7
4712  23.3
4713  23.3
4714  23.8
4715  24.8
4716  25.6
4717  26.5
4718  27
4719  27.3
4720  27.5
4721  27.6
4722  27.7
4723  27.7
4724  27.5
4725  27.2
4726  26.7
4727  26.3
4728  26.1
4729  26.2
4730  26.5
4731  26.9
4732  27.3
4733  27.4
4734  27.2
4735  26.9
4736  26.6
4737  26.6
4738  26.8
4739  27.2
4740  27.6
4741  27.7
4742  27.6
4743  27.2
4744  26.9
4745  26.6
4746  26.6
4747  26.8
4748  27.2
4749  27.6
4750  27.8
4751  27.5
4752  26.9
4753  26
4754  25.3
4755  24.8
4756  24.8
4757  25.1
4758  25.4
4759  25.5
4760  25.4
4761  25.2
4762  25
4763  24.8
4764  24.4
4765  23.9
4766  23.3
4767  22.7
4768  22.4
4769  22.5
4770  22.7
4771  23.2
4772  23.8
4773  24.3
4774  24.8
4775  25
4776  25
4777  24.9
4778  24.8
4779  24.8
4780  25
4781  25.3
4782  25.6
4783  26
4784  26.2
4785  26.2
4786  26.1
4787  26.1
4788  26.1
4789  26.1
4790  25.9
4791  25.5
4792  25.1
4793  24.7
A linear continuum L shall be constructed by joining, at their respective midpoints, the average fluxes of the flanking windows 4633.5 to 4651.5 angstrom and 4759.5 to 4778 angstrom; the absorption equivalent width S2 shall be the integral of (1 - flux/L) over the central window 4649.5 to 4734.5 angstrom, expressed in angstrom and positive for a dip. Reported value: -4.3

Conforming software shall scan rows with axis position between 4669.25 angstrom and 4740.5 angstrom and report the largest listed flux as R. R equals 27.7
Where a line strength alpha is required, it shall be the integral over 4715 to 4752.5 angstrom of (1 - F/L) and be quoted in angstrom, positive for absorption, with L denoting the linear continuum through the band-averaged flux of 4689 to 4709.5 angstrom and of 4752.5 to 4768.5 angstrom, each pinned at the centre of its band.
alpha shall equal -4.3 angstrom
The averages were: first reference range 23.7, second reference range 24.6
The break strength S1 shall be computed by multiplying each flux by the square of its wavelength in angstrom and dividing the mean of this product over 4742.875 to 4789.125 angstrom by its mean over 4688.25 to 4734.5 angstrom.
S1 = 1.03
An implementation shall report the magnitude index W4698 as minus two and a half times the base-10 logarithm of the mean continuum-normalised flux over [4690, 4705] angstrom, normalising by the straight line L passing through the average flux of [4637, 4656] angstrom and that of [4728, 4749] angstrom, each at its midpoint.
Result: 0.09 mag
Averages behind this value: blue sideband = 23.2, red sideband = 27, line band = 23.3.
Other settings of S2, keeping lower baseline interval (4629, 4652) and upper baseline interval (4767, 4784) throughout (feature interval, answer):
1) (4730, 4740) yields -1.06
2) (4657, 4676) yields -0.54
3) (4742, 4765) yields -1.54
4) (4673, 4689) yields -0.82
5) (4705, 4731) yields -1.54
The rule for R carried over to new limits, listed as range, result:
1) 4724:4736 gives 27.5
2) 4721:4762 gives 27.8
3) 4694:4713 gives 25.1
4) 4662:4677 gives 26.9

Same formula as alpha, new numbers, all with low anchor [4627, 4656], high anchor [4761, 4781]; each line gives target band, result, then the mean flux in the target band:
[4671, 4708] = -0.15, 24.5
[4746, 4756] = -0.97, 26.6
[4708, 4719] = -0.22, 24.8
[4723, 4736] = -1.38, 26.9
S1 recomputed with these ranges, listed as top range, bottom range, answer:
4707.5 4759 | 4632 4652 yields 1.14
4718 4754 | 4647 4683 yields 1.13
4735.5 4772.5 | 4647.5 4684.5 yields 1.07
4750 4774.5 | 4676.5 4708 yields 1.04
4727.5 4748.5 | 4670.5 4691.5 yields 1.09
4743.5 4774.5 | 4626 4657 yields 1.07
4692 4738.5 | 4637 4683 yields 1.07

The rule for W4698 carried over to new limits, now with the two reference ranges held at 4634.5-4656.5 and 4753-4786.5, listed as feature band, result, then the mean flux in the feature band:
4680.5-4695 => -0.04 mag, 24.9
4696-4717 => 0.00 mag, 24.2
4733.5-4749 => -0.11 mag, 27.1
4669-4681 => -0.04 mag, 24.7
